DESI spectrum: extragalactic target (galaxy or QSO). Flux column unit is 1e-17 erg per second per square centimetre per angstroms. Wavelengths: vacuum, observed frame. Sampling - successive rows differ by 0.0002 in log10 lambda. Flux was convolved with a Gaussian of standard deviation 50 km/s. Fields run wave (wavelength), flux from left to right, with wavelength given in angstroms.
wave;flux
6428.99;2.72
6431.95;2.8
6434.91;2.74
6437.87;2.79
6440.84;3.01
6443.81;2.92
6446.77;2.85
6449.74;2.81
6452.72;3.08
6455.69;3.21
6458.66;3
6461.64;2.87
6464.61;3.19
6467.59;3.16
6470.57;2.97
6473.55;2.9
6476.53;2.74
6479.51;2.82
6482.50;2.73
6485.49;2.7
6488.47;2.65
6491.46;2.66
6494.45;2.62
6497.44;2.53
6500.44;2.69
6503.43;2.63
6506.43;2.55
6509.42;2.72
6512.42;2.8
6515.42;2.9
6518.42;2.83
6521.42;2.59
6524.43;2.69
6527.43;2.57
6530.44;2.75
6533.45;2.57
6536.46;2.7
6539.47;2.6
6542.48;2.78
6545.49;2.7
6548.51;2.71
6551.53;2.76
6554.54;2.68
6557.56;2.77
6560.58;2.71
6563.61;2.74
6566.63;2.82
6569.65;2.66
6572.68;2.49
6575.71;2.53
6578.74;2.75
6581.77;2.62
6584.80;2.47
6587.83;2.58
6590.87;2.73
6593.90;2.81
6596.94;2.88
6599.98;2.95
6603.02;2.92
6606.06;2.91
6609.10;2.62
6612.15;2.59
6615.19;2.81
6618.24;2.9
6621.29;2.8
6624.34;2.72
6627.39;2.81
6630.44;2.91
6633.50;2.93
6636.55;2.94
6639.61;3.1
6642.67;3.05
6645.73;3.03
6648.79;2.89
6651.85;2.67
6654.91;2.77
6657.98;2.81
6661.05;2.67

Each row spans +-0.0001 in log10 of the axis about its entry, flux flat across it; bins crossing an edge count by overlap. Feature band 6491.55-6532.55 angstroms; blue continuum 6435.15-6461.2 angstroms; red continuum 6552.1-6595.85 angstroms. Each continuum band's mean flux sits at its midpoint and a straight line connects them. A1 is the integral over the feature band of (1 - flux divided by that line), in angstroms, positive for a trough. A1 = 1.8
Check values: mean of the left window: 2.94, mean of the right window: 2.67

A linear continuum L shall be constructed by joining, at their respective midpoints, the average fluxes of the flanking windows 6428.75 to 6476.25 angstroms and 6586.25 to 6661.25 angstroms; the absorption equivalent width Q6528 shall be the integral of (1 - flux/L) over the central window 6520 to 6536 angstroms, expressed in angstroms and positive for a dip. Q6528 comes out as 1.4 angstroms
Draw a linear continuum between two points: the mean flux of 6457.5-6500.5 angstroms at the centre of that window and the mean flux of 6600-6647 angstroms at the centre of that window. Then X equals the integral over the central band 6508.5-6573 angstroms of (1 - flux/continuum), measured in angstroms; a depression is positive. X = 3.0 angstroms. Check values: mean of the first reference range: 2.82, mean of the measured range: 2.71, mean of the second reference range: 2.87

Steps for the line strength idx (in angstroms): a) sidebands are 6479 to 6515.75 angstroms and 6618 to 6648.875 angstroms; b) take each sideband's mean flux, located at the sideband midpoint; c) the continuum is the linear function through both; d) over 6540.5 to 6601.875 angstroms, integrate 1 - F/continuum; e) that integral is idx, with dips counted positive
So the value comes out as 2.2 angstroms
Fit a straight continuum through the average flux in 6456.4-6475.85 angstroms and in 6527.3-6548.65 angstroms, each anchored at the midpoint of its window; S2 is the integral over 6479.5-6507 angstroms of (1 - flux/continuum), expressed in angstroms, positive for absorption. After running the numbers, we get 2.2 angstroms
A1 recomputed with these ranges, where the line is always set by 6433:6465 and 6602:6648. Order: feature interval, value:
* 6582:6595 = 1.1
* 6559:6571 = 0.7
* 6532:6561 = 2.0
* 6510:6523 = 0.6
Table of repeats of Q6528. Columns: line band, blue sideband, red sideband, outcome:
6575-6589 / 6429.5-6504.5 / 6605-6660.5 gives 1.2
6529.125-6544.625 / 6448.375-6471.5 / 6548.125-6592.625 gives 0.6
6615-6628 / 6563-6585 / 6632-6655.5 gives 0.1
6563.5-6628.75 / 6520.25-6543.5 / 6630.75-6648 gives 2.9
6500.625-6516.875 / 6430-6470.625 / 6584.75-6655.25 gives 1.1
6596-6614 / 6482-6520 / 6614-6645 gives 0.3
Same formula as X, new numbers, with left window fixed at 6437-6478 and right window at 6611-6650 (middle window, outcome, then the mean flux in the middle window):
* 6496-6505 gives 1.01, 2.61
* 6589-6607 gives 0.26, 2.86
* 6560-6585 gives 2.26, 2.65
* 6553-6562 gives 0.62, 2.72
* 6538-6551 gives 0.99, 2.7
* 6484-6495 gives 1.09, 2.66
